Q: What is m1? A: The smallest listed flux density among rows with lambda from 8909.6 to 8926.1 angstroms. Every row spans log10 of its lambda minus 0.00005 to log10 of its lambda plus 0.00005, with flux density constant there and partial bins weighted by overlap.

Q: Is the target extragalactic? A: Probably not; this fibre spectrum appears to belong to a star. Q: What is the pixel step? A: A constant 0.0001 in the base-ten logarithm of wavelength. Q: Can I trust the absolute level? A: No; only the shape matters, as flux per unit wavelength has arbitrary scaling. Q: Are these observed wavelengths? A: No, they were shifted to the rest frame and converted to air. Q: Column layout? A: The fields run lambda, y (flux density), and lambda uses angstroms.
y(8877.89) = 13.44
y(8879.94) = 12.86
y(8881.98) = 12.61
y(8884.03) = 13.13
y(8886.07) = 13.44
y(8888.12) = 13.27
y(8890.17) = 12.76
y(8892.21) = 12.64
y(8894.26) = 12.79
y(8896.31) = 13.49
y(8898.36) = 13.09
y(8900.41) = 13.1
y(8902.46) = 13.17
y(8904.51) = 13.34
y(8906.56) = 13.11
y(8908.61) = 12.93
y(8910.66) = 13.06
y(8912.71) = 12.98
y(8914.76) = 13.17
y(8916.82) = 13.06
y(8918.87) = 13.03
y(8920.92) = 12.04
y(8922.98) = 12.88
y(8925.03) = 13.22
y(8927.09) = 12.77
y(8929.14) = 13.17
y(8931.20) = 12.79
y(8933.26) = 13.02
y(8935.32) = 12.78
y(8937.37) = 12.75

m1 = 12.04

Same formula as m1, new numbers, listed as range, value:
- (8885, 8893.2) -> 12.64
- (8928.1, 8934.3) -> 12.79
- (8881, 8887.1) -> 12.61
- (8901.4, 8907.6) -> 13.11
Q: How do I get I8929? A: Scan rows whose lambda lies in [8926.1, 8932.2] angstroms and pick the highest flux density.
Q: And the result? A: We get 13.17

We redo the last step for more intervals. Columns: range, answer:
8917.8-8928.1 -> 13.22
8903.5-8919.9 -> 13.34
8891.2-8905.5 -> 13.49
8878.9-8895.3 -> 13.44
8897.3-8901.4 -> 13.1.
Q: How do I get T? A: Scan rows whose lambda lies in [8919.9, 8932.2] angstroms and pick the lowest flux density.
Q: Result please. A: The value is 12.04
